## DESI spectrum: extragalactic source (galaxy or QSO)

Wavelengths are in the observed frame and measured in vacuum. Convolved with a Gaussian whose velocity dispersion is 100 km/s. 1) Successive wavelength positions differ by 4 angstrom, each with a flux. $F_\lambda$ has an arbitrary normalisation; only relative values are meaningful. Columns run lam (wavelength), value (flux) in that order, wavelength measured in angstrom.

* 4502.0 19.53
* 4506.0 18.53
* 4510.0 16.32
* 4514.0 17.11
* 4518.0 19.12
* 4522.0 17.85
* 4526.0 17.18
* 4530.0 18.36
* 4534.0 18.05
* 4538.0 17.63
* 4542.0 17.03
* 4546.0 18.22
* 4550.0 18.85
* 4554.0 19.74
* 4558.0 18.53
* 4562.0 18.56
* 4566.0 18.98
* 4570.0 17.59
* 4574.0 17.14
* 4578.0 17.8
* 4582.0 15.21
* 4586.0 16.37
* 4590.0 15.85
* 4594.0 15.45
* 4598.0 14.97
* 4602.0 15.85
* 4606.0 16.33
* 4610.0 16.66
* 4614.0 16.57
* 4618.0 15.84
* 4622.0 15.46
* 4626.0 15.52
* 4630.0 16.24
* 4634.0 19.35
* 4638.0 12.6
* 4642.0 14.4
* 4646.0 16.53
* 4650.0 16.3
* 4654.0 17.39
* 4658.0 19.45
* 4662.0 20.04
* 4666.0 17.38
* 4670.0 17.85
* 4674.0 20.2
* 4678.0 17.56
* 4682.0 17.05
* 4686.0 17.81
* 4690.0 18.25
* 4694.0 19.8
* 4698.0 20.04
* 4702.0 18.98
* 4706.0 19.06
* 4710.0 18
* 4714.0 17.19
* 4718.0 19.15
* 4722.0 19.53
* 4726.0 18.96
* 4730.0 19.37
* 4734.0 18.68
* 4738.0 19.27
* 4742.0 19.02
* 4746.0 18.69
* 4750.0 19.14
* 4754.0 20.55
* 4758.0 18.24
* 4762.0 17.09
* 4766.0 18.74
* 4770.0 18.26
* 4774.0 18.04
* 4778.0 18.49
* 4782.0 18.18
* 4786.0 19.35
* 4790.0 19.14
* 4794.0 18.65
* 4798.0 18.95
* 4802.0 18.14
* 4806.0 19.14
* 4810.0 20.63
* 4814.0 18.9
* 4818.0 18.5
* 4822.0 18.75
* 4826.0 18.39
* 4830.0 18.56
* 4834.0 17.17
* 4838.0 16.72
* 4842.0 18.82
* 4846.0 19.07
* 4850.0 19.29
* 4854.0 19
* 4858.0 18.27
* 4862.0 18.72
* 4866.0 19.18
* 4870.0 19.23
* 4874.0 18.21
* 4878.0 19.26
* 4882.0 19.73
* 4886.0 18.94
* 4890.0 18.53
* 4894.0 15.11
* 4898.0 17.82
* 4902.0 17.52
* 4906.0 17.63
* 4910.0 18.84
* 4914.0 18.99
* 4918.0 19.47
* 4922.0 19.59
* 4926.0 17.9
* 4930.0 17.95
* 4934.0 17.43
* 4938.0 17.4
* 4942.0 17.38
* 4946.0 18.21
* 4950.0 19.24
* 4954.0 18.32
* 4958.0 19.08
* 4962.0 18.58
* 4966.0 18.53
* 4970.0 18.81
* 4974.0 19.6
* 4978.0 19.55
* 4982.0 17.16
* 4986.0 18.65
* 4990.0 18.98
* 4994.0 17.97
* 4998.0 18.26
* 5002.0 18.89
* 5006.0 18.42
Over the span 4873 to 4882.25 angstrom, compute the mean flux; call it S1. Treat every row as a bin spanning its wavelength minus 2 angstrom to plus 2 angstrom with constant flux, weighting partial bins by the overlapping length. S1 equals 19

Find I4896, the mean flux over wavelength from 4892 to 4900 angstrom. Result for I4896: 16.5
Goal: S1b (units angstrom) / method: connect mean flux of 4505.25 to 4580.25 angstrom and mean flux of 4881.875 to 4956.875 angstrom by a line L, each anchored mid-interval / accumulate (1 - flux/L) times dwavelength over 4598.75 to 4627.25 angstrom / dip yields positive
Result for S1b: 3.23 angstrom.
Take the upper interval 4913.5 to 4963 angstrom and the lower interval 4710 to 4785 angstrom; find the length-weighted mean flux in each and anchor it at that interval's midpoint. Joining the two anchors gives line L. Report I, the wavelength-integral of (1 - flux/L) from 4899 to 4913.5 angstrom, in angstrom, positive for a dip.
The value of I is 0.29 angstrom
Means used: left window 18.7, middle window 18.1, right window 18.4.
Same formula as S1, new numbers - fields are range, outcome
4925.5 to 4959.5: 18.1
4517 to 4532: 18.1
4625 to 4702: 17.6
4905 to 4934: 18.6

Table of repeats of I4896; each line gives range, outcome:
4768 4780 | 18.3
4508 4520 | 17.5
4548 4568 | 18.9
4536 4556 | 18.3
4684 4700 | 19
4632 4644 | 15.5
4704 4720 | 18.3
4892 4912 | 17.4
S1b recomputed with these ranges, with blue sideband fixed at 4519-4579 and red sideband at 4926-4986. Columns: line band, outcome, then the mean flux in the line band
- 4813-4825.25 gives -0.26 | 18.7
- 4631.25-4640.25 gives 1.10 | 16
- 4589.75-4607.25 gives 2.42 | 15.6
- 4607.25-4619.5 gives 1.20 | 16.4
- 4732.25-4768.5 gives -1.14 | 18.8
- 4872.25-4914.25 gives 0.29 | 18.2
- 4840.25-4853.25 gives -0.54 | 19.1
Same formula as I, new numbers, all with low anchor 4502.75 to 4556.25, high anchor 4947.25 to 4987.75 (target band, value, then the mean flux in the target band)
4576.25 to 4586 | 0.90 angstrom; 16.4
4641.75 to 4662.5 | 0.94 angstrom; 17.4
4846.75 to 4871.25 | -0.50 angstrom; 18.9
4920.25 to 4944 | 0.97 angstrom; 17.9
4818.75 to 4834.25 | 0.13 angstrom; 18.4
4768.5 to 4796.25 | -0.23 angstrom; 18.6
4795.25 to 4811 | -0.53 angstrom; 19.1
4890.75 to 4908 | 1.39 angstrom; 17.1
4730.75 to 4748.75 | -0.57 angstrom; 19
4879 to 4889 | -0.34 angstrom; 19.2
